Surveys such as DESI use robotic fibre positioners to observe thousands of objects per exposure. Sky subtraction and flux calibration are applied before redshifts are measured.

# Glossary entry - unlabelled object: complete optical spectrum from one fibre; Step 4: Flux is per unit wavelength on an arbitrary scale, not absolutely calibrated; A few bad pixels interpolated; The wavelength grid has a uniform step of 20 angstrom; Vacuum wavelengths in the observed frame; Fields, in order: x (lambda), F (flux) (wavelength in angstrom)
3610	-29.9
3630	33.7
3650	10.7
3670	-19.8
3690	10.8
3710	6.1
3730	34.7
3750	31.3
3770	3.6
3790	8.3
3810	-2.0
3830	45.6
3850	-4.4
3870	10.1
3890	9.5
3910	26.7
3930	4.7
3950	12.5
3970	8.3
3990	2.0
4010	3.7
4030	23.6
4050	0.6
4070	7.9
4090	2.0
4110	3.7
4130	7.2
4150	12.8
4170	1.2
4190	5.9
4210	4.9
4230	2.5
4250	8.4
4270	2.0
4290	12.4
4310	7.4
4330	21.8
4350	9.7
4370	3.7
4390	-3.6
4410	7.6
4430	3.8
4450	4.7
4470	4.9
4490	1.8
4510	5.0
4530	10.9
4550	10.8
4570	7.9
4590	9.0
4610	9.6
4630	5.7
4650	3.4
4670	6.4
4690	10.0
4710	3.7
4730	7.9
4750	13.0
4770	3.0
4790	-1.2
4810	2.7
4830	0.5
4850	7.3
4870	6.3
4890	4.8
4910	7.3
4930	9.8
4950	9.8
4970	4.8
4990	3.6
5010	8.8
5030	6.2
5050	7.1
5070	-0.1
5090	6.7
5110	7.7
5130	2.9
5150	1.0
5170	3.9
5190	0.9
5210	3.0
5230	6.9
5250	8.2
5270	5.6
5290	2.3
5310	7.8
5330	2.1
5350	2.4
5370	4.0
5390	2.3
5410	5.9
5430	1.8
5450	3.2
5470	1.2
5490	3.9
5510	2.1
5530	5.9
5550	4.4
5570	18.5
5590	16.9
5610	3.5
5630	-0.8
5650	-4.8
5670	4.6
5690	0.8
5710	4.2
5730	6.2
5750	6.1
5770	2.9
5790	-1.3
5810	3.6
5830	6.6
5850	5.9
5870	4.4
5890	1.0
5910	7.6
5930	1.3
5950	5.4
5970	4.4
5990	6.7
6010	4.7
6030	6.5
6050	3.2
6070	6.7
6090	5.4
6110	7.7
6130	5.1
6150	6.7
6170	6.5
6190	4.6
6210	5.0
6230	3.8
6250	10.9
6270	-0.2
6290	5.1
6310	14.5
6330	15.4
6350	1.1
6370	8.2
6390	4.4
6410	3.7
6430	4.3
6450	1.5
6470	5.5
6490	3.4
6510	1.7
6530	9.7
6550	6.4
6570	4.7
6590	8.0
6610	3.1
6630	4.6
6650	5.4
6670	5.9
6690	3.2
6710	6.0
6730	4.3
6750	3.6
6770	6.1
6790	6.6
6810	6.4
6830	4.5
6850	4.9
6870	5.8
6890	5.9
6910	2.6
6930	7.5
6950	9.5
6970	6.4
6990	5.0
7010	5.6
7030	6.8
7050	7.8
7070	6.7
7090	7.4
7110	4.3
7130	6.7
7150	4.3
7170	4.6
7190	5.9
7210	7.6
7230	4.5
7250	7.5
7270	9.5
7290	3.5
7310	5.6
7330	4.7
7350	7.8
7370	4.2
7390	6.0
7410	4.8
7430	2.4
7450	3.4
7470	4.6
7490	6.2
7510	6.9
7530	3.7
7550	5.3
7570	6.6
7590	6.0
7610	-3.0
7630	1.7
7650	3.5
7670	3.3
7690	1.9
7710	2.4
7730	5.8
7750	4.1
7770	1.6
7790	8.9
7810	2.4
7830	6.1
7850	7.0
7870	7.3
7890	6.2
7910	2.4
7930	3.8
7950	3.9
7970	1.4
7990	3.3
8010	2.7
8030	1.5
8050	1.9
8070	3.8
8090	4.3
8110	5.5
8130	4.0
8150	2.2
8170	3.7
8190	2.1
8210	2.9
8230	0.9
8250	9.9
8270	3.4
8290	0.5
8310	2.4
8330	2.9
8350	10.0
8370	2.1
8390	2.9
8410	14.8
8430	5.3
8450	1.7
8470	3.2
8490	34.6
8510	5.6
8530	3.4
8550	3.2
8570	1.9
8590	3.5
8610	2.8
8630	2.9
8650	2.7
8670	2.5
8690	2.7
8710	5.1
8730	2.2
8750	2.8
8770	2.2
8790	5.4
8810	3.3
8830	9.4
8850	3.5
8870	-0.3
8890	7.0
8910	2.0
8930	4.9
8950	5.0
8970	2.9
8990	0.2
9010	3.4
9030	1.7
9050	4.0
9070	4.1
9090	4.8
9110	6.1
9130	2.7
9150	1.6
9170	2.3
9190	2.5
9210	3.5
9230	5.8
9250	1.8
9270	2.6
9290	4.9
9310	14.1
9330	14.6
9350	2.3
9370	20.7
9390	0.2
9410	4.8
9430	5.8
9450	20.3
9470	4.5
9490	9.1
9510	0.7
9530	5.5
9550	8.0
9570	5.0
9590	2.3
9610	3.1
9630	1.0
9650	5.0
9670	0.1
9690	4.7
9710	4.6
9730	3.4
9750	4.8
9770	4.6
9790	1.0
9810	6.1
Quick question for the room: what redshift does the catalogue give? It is 0.695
